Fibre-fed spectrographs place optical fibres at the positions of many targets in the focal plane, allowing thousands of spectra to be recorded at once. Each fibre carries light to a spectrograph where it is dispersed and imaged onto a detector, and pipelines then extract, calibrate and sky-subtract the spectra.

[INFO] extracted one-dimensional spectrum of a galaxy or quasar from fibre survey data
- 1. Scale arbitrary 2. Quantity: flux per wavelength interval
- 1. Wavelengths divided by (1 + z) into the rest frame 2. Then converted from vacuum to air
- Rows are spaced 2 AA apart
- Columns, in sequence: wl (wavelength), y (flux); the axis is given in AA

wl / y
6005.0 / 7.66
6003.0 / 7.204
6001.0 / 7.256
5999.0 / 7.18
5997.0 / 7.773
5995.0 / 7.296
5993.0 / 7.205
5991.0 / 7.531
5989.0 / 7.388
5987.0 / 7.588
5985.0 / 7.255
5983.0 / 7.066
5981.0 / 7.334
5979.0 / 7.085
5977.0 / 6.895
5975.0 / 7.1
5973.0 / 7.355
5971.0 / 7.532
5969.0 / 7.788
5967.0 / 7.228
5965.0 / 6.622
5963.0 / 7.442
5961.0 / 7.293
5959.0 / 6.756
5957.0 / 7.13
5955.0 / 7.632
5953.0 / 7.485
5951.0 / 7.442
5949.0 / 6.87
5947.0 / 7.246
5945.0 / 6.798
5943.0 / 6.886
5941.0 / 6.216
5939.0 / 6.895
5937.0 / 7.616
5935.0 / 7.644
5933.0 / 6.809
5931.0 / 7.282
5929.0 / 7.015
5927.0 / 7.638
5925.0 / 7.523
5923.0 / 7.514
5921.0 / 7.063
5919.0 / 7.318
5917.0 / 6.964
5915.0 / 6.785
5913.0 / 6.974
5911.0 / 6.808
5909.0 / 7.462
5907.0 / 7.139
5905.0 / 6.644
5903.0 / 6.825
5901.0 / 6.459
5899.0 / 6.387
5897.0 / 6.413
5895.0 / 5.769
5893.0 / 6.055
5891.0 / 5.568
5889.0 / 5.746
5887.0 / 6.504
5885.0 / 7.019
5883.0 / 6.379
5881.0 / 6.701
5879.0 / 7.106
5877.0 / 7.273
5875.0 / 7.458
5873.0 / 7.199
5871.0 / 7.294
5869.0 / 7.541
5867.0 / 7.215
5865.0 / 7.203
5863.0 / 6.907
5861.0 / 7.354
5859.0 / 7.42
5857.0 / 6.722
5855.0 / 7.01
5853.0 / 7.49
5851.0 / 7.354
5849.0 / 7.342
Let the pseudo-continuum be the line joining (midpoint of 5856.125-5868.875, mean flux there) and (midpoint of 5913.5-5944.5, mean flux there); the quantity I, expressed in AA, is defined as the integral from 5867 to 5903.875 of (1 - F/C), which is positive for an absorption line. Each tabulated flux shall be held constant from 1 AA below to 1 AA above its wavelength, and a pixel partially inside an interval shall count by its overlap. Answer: 2.5 AA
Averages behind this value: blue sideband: 7.17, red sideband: 7.14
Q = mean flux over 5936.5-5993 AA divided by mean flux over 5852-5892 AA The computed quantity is 1.0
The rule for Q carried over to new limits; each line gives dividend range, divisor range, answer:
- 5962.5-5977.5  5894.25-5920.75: 1.07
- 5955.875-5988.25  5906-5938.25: 1.00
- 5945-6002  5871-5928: 1.07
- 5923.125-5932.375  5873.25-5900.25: 1.13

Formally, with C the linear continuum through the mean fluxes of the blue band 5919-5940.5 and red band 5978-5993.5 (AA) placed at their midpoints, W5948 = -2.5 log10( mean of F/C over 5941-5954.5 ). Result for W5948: 0.03 mag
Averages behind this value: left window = 7.28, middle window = 7.07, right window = 7.31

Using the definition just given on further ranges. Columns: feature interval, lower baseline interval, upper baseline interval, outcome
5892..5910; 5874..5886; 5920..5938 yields 0.09 mag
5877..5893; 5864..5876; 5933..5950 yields 0.13 mag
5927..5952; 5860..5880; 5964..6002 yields 0.03 mag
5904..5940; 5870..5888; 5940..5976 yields -0.01 mag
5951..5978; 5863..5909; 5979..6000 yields -0.01 mag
